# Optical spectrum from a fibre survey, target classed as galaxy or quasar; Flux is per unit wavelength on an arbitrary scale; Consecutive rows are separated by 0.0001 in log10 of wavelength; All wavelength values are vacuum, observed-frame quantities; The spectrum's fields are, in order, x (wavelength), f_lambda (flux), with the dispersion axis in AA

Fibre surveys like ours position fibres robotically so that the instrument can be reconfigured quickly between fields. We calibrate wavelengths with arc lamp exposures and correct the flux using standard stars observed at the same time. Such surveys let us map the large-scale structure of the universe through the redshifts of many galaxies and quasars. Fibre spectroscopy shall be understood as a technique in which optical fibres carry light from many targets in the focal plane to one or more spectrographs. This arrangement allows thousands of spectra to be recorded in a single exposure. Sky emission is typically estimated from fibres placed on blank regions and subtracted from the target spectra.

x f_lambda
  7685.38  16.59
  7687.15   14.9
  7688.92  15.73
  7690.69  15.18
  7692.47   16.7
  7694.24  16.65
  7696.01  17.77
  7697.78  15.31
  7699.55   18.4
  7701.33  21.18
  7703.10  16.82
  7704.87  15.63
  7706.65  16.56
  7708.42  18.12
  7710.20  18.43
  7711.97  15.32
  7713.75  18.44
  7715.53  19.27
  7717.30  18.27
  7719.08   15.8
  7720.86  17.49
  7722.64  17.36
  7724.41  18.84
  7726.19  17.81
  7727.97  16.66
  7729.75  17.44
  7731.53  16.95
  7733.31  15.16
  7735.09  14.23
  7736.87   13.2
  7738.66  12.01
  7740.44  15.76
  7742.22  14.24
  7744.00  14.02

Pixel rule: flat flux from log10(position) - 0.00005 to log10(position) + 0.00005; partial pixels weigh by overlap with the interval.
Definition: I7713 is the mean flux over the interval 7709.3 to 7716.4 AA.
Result 17.8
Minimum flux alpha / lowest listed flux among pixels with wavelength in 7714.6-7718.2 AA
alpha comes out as 18.27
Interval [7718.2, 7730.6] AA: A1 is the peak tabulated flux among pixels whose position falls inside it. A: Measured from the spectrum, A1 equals 18.84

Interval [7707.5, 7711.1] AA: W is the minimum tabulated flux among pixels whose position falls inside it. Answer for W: 18.12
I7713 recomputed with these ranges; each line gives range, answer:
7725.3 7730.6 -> 17.3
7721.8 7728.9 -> 17.7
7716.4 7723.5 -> 17.2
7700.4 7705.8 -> 17.9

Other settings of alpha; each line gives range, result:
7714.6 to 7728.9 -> 15.8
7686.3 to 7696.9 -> 14.9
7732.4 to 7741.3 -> 12.01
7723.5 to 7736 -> 14.23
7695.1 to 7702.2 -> 15.31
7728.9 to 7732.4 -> 16.95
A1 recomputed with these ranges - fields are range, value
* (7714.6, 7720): 19.27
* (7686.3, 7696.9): 17.77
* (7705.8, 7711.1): 18.43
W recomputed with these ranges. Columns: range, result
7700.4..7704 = 16.82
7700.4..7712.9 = 15.32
